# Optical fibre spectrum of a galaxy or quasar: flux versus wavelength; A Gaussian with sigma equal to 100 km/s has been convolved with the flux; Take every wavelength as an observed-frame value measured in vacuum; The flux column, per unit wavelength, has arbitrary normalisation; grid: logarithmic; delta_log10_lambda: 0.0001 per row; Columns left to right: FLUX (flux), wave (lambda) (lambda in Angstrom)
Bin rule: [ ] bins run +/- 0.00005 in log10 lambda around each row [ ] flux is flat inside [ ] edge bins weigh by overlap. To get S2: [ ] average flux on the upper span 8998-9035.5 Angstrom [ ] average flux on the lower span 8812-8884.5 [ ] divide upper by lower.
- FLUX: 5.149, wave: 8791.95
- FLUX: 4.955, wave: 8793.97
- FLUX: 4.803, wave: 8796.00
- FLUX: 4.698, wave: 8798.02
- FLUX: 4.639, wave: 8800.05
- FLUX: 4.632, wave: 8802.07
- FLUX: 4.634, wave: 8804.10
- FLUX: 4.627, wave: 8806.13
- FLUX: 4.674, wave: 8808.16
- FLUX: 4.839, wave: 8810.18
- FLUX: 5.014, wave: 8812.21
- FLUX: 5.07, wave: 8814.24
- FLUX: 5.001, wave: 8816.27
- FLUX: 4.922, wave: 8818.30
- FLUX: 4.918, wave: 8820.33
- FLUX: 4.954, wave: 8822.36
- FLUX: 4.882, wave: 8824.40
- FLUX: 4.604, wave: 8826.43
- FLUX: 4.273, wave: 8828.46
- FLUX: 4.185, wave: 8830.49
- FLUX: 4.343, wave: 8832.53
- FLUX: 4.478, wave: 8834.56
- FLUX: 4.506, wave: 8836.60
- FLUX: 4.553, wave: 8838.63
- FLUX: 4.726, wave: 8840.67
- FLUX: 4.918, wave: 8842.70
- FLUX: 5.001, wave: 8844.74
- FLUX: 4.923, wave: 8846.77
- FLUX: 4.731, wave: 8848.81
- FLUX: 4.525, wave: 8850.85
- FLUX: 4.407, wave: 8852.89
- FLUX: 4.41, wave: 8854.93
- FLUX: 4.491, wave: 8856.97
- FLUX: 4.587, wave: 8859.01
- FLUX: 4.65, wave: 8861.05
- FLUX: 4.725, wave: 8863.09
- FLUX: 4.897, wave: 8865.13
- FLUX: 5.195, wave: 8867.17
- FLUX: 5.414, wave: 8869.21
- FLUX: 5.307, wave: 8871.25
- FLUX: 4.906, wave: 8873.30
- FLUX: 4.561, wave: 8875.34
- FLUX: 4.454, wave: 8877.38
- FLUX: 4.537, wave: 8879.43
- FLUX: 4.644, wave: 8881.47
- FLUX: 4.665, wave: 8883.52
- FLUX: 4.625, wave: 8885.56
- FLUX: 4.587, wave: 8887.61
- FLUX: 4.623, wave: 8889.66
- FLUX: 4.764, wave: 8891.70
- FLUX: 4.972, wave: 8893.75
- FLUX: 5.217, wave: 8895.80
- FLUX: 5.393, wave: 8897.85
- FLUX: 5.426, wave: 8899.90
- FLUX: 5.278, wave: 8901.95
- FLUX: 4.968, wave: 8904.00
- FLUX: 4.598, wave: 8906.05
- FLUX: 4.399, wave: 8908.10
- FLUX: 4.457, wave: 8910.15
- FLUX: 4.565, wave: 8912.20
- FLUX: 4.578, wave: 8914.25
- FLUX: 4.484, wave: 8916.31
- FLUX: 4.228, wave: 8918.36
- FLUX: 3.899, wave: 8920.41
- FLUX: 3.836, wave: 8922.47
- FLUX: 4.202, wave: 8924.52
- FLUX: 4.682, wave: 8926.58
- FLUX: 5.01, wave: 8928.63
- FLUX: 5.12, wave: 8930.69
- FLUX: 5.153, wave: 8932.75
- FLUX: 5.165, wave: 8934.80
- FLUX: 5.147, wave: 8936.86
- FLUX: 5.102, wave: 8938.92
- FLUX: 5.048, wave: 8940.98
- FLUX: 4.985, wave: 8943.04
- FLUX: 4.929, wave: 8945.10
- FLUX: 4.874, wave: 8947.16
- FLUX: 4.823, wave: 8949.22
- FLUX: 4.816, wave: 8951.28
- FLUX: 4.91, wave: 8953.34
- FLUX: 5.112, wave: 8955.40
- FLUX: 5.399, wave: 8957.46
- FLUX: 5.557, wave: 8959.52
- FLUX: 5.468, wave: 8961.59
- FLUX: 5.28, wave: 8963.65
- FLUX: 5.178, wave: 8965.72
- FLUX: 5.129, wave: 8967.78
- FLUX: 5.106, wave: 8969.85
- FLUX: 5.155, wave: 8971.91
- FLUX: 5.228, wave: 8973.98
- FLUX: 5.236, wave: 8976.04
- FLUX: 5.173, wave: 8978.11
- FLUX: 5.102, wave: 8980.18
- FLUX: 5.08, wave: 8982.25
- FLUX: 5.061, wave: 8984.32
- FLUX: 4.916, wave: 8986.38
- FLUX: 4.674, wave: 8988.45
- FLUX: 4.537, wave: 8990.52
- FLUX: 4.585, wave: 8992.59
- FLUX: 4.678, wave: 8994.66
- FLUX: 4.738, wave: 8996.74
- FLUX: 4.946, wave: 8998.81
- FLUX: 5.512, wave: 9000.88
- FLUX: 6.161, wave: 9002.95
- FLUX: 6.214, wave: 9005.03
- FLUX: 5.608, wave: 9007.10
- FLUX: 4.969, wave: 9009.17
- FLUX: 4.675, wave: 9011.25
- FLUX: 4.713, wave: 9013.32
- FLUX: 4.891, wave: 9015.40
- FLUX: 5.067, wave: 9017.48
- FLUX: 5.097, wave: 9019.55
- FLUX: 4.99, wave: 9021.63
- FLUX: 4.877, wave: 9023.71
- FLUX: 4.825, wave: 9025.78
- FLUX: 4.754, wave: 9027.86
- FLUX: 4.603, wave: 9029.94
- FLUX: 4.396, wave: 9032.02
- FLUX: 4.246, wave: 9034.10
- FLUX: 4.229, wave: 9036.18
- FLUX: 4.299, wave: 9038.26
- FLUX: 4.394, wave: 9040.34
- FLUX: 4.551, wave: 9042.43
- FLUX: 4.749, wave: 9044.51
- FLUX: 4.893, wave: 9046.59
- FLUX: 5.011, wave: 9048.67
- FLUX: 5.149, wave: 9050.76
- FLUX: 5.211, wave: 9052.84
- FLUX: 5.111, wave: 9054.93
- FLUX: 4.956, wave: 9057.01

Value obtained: 1.06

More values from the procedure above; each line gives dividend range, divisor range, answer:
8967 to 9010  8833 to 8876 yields 1.08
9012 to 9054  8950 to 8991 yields 0.93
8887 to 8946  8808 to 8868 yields 1.02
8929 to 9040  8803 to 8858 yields 1.07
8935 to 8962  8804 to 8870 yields 1.07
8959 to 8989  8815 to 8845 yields 1.10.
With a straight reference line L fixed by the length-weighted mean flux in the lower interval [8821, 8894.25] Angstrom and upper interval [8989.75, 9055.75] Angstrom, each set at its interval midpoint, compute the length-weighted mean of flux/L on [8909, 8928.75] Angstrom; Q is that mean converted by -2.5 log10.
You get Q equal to 0.10 mag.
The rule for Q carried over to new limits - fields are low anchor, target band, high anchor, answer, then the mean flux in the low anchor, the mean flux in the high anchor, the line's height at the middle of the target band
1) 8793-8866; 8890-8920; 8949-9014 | 0.03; 4.7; 5.12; 4.91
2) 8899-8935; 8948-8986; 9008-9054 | -0.10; 4.66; 4.76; 4.7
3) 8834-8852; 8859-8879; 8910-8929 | -0.06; 4.71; 4.37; 4.59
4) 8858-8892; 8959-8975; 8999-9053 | -0.08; 4.77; 4.92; 4.86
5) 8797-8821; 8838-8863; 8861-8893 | 0.03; 4.81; 4.79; 4.8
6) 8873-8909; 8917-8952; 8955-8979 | 0.07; 4.81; 5.26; 5.07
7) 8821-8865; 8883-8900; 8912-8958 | -0.04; 4.62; 4.78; 4.71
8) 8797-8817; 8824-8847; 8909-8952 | 0.04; 4.78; 4.72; 4.77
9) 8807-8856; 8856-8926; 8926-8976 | 0.04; 4.7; 5.11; 4.9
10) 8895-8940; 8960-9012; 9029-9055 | -0.10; 4.77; 4.66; 4.71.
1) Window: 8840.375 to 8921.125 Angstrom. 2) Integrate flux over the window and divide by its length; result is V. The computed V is 4.75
